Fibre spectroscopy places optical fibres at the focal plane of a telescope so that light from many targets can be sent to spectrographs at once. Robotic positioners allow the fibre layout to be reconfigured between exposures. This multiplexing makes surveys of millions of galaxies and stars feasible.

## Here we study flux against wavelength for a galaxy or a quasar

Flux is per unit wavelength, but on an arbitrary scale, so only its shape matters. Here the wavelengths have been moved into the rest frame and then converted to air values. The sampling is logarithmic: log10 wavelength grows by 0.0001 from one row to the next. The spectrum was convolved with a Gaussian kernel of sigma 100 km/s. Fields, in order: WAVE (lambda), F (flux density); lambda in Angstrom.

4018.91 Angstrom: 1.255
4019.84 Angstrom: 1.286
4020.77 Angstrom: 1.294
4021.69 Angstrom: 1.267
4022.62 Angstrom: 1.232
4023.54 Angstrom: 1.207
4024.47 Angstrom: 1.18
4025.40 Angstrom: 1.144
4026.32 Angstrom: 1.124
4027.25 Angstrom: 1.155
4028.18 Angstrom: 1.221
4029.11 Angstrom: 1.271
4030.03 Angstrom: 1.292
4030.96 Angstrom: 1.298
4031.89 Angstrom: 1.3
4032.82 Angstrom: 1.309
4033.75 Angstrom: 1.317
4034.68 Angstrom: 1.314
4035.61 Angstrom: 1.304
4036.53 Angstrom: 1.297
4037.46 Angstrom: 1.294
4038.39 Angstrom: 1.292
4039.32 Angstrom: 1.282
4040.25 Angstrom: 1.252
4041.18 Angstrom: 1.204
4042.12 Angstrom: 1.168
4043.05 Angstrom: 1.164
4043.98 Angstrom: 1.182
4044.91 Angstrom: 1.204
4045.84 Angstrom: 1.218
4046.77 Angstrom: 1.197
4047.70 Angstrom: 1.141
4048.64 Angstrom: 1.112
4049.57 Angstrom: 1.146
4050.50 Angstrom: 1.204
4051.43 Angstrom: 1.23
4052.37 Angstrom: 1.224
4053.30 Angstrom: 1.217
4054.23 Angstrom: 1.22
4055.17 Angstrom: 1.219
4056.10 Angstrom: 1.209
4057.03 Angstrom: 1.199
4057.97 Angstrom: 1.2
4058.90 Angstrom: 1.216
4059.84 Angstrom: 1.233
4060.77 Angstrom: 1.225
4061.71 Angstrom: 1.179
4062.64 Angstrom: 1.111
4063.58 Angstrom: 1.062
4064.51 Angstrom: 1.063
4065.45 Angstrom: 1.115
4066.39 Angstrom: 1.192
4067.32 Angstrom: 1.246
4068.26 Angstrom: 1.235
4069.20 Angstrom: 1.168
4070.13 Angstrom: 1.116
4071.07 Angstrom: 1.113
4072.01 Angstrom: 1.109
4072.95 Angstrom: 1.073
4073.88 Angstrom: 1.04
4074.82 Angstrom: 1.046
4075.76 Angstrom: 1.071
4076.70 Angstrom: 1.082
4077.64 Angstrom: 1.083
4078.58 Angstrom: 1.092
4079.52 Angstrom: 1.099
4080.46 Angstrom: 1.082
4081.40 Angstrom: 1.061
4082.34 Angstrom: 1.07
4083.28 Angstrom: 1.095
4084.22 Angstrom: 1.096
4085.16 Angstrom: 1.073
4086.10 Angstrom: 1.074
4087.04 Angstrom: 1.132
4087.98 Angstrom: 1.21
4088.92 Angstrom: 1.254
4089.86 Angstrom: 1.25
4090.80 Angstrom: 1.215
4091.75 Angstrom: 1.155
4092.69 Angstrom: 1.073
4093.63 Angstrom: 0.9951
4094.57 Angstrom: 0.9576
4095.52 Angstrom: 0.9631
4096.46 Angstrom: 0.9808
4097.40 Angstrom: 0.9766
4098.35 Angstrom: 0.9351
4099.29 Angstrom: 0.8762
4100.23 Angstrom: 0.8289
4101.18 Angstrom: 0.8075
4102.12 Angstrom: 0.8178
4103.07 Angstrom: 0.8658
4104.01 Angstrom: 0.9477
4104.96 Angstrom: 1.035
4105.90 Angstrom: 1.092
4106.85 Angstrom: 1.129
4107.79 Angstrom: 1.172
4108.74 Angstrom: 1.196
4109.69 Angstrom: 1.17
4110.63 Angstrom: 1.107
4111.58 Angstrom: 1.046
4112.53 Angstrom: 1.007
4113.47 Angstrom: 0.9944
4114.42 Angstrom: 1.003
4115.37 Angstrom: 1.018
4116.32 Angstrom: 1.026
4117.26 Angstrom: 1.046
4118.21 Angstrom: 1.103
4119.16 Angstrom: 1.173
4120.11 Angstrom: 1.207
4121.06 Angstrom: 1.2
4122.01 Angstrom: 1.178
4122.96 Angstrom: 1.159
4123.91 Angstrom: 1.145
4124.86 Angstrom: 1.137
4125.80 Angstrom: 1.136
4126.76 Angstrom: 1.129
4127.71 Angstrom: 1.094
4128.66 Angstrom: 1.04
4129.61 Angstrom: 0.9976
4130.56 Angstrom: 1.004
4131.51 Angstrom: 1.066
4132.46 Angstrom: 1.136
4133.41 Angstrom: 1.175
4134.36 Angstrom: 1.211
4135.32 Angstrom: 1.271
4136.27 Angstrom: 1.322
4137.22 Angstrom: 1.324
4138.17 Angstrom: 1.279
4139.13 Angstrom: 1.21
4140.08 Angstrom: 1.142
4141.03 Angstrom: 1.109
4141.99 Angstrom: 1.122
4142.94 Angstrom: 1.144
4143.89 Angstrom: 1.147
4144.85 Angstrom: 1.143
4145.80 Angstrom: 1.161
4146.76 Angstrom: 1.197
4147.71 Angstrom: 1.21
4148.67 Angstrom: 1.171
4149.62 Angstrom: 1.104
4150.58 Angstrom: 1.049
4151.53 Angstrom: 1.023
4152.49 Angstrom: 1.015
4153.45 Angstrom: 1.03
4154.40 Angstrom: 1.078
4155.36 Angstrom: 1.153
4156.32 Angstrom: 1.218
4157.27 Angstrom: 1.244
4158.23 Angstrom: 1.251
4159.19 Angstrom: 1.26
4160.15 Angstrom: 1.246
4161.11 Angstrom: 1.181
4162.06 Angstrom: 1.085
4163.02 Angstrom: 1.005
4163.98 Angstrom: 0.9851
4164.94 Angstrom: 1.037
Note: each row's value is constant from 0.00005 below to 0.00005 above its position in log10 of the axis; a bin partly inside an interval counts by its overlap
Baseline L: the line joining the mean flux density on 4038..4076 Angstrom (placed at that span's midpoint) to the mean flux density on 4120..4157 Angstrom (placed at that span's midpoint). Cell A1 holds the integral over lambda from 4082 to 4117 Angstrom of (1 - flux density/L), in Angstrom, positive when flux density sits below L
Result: 3.4 Angstrom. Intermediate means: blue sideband 1.17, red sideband 1.14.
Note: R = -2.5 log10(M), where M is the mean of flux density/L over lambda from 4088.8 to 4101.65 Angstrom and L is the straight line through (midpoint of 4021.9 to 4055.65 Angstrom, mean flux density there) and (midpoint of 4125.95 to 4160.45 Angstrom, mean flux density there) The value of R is 0.17 mag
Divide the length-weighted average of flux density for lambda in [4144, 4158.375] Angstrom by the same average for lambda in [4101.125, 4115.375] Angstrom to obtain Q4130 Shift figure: 1.10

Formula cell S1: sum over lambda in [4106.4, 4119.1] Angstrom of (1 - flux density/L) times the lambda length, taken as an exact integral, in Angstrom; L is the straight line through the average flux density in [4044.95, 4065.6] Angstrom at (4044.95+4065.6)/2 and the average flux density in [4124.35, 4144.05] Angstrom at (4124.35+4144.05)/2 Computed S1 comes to 0.87 Angstrom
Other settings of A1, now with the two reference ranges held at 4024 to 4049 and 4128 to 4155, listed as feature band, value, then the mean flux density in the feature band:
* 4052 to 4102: 3.9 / 1.1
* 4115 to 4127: 0.3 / 1.13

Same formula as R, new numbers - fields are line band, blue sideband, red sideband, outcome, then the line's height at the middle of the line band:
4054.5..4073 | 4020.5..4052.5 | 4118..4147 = 0.04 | 1.21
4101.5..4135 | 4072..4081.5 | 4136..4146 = 0.06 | 1.15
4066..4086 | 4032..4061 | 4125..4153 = 0.09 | 1.2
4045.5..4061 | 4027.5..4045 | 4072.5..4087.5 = -0.01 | 1.19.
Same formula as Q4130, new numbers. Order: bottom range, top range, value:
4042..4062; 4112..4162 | 0.95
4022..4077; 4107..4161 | 0.95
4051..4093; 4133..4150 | 1.04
